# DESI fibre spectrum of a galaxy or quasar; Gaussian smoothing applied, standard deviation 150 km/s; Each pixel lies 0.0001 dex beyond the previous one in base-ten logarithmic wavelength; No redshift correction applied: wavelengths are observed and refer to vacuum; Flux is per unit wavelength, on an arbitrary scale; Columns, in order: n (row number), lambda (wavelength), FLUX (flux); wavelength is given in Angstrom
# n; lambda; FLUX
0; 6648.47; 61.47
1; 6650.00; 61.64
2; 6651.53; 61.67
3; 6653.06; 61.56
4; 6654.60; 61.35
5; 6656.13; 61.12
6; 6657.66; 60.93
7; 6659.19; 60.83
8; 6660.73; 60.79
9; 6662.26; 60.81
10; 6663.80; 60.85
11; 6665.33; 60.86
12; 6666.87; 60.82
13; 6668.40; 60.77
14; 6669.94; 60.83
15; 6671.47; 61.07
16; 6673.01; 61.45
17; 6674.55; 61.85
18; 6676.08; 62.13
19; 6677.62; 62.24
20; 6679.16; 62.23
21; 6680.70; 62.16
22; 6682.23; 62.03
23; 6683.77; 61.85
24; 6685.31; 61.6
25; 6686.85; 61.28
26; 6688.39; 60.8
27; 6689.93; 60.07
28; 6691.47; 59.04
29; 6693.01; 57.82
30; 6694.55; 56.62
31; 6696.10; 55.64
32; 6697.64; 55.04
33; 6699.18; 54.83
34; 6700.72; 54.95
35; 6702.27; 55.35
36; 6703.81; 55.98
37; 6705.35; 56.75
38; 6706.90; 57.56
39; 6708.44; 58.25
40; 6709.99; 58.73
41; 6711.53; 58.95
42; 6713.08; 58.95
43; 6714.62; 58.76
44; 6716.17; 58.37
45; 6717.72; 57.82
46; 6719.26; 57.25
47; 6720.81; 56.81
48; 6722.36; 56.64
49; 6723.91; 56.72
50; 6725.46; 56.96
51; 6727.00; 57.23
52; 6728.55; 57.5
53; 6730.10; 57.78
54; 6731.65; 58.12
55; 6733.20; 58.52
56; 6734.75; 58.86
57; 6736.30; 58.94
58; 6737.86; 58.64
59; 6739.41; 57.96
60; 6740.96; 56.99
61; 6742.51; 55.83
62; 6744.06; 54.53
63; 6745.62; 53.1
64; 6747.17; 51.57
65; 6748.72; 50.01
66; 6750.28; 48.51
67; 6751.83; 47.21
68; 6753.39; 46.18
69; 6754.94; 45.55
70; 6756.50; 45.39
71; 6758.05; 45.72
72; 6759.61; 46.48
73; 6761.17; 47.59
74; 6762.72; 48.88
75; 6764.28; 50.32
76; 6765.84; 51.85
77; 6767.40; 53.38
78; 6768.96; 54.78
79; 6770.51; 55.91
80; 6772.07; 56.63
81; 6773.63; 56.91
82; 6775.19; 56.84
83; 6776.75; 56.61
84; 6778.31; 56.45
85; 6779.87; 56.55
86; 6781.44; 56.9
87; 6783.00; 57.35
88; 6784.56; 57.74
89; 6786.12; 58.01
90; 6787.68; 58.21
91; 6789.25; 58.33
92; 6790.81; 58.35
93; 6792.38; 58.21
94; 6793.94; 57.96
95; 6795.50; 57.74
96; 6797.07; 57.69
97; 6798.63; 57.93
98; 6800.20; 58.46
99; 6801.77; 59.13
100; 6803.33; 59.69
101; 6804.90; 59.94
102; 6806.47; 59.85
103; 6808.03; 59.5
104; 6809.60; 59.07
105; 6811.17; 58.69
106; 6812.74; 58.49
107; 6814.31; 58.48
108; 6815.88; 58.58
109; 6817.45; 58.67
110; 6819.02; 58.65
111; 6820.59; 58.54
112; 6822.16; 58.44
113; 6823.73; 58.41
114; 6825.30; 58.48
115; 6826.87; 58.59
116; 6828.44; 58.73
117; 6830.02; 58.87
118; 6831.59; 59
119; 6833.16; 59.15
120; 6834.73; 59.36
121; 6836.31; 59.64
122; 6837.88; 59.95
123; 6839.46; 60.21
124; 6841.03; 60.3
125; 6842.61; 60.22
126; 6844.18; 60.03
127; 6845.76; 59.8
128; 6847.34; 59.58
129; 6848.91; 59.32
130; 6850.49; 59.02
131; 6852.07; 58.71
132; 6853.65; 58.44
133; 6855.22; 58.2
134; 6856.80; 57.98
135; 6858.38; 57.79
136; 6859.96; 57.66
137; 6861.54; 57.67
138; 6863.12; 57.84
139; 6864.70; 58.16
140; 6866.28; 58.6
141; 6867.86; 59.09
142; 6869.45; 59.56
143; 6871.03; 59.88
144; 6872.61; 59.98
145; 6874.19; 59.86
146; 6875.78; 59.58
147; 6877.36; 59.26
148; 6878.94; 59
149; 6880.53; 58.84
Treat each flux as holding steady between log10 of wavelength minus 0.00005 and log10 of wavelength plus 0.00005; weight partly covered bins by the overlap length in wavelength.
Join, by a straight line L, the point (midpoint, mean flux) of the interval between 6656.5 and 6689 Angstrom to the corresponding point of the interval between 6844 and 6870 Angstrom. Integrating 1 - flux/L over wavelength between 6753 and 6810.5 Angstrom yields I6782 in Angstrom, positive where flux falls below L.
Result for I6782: 4.3 Angstrom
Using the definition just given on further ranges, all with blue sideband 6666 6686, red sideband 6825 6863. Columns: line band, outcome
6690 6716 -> 1.7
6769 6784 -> 0.9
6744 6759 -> 3.0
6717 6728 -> 0.7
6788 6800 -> 0.3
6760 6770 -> 1.5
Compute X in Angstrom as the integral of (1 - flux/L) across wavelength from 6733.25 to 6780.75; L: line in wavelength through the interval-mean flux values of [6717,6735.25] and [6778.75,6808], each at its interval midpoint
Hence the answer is 4.1 Angstrom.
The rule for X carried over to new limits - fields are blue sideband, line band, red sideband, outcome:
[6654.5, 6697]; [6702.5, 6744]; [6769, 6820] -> 1.4 Angstrom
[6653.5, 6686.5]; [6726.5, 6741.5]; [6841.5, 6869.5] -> 0.6 Angstrom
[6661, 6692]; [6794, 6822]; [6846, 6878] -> 0.4 Angstrom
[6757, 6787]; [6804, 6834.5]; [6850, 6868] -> -1.4 Angstrom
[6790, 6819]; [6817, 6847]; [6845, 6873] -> -0.3 Angstrom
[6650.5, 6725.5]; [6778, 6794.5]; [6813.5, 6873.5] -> 0.4 Angstrom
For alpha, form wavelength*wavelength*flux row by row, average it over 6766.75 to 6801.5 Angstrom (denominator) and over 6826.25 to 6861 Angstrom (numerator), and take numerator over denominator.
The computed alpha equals 1.1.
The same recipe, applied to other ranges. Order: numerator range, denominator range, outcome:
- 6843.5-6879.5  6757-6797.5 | 1.10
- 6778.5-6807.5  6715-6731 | 1.04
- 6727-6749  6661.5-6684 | 0.94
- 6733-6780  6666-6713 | 0.91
